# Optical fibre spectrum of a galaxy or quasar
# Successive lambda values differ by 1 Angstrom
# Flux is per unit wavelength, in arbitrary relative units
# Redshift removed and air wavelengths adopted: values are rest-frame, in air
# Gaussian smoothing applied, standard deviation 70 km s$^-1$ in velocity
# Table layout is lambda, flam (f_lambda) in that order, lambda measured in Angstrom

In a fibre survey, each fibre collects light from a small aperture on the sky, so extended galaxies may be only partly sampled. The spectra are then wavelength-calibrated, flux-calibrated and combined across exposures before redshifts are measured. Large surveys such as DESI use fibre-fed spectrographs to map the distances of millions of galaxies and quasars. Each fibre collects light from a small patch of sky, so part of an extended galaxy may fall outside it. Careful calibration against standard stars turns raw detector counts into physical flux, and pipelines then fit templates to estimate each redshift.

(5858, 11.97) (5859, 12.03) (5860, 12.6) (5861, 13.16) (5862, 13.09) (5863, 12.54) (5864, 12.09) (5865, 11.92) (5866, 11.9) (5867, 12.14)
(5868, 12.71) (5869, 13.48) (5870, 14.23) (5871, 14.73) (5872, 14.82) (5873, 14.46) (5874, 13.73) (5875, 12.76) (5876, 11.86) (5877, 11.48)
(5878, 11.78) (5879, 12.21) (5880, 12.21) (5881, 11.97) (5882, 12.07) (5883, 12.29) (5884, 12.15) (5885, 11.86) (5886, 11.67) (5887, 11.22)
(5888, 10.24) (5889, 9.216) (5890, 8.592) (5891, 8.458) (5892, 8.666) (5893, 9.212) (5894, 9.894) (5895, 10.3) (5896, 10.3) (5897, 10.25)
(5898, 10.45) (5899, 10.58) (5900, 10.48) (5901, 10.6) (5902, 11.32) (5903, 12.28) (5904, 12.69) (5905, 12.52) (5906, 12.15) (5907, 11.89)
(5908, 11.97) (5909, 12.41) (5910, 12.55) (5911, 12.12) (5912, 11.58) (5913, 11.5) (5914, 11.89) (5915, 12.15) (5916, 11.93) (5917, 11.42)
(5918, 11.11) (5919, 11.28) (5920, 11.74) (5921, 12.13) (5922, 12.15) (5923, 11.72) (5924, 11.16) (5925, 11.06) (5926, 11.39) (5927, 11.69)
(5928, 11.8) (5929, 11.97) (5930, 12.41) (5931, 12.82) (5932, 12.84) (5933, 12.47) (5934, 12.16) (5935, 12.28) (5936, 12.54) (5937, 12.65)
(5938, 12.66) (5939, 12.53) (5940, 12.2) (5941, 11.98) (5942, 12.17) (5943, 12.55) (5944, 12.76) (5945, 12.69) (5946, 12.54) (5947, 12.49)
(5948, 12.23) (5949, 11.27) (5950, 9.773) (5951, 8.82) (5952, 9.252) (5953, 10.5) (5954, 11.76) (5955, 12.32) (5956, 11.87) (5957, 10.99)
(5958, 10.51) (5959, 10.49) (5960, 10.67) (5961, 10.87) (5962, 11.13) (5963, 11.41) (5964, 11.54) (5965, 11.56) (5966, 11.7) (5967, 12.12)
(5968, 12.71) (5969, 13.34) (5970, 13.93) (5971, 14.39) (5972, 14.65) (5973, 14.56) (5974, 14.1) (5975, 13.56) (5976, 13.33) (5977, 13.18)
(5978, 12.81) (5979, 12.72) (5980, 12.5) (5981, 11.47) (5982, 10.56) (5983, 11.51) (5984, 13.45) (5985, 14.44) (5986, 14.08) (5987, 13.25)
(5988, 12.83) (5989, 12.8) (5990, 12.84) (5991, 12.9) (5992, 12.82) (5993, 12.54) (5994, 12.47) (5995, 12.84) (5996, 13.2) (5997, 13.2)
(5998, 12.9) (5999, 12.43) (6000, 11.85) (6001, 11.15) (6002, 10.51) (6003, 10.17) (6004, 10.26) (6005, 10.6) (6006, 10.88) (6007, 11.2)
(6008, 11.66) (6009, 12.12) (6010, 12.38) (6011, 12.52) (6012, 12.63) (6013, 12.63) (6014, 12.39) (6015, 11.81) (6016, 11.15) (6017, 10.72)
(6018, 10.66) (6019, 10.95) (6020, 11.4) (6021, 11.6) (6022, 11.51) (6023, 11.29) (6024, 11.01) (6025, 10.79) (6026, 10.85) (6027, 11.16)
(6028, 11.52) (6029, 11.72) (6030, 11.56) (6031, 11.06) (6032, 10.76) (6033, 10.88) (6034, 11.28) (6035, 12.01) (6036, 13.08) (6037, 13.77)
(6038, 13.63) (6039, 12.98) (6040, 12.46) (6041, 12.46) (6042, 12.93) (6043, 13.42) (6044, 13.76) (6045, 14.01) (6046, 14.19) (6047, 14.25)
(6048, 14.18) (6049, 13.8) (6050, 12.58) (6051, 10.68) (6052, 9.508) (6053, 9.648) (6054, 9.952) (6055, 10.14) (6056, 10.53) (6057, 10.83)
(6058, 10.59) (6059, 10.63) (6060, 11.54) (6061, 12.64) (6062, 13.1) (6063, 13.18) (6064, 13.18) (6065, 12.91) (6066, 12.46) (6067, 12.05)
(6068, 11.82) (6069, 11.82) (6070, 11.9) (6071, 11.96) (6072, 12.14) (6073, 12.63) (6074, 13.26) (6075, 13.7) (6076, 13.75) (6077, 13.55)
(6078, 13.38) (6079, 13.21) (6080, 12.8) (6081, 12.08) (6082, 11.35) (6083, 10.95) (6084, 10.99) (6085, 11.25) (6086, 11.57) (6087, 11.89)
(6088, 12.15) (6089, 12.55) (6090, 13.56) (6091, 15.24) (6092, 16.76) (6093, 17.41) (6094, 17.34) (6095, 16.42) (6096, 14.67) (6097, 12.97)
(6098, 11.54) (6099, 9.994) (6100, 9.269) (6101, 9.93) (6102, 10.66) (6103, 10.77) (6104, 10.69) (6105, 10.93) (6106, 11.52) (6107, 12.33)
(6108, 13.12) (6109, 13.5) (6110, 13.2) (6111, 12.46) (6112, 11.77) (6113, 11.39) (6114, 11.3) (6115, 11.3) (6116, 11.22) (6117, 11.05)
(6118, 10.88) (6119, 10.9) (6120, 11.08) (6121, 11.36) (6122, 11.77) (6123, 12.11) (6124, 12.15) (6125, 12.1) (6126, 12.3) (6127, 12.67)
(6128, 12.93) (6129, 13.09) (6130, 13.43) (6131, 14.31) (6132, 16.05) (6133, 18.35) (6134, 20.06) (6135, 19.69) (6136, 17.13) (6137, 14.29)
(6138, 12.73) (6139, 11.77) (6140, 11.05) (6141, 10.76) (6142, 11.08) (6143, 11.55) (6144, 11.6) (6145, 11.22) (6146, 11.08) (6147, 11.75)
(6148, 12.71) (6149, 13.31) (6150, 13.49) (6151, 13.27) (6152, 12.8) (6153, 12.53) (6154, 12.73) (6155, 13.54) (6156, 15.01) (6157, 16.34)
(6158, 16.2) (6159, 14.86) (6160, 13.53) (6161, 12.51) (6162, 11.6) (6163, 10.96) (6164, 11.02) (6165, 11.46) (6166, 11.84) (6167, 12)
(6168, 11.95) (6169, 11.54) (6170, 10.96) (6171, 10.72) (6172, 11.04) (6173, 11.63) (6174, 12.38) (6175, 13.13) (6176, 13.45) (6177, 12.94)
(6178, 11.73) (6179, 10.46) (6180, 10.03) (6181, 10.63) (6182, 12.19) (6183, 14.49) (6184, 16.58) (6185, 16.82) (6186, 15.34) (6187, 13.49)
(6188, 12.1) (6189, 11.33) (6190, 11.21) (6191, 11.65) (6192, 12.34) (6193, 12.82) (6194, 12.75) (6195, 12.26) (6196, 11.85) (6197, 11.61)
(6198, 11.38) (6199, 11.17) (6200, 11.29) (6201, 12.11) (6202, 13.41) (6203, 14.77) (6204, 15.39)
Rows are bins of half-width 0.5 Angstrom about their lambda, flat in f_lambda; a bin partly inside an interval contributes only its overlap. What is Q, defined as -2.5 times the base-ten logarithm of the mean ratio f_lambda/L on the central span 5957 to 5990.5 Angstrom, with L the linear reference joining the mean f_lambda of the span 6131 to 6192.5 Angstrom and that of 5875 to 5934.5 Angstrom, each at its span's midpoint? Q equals -0.06 mag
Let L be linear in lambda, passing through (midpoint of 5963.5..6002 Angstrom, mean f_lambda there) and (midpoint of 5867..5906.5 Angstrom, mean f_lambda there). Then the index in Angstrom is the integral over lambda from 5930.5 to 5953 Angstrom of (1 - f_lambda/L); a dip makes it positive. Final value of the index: 0.6 Angstrom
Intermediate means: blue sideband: 11.6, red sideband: 12.8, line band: 12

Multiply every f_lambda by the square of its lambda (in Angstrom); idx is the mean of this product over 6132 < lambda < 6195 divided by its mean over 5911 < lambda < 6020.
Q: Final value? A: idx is 1.1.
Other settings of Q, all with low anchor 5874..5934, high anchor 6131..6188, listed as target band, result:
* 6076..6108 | 0.01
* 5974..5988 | -0.08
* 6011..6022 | 0.05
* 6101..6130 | 0.09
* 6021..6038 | 0.06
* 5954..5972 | -0.01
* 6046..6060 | 0.09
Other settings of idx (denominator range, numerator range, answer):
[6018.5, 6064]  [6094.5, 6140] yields 1.09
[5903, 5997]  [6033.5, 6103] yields 1.07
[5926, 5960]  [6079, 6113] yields 1.12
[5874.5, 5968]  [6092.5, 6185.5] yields 1.19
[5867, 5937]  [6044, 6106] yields 1.12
